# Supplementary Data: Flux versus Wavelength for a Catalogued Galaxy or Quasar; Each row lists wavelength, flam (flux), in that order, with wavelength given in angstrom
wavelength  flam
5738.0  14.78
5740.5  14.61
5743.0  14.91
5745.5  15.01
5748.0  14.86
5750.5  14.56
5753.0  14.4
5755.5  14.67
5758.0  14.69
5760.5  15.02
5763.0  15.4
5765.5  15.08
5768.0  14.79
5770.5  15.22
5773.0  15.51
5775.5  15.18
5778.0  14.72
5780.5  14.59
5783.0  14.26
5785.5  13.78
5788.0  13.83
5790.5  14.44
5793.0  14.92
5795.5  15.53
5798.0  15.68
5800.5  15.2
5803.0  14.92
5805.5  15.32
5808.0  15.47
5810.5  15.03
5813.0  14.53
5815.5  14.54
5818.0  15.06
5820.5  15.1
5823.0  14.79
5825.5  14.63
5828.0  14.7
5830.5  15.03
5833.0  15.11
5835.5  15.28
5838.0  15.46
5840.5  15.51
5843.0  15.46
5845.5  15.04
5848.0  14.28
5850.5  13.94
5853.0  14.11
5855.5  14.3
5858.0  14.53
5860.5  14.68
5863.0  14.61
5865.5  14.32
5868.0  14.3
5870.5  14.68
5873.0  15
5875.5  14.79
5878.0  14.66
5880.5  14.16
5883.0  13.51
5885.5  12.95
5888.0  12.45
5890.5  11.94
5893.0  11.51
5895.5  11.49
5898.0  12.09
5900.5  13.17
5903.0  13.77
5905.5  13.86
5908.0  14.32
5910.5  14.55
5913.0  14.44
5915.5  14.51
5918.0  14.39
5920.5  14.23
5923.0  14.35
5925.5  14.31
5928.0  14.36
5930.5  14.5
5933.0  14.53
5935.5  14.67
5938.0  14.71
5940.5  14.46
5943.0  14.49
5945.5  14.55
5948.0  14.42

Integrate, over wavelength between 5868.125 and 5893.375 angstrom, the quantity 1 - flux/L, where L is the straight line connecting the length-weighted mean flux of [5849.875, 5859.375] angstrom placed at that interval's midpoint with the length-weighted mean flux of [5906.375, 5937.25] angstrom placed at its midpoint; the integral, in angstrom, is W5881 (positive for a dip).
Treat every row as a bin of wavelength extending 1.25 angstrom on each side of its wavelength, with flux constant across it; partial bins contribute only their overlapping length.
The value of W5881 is 1.1 angstrom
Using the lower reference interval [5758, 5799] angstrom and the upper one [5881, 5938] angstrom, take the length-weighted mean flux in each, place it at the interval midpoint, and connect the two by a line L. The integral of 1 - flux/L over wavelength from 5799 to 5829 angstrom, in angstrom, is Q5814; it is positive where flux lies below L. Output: -0.85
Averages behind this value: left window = 14.9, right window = 13.7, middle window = 14.9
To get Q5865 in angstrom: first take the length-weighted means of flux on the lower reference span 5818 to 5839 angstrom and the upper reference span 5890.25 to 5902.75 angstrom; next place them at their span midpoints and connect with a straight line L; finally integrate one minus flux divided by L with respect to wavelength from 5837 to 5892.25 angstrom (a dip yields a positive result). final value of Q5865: -3.1 angstrom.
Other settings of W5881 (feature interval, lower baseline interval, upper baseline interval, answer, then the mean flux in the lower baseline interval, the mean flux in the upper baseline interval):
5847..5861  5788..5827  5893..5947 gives 0.28 angstrom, 15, 14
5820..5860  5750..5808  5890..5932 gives -1.41 angstrom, 14.9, 13.7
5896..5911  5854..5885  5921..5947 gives 1.02 angstrom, 14.4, 14.5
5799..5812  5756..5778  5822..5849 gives -0.11 angstrom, 15.1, 15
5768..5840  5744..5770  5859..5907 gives -2.74 angstrom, 14.9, 13.6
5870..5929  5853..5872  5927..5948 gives 3.20 angstrom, 14.5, 14.5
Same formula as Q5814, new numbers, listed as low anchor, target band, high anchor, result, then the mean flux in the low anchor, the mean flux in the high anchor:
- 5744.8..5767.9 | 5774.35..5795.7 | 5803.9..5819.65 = 0.6 angstrom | 14.8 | 15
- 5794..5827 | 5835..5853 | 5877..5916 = -0.7 angstrom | 15.1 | 13.3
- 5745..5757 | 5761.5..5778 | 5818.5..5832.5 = -0.5 angstrom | 14.7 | 14.9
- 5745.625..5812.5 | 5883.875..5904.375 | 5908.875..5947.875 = 3.0 angstrom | 14.9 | 14.5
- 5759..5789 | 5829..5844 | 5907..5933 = -0.7 angstrom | 14.8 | 14.4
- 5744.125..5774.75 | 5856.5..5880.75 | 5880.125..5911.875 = -2.1 angstrom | 14.9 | 13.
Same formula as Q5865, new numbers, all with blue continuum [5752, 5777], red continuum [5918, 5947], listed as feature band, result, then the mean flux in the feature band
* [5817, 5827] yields 0.0 angstrom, 14.9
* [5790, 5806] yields -0.3 angstrom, 15.2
